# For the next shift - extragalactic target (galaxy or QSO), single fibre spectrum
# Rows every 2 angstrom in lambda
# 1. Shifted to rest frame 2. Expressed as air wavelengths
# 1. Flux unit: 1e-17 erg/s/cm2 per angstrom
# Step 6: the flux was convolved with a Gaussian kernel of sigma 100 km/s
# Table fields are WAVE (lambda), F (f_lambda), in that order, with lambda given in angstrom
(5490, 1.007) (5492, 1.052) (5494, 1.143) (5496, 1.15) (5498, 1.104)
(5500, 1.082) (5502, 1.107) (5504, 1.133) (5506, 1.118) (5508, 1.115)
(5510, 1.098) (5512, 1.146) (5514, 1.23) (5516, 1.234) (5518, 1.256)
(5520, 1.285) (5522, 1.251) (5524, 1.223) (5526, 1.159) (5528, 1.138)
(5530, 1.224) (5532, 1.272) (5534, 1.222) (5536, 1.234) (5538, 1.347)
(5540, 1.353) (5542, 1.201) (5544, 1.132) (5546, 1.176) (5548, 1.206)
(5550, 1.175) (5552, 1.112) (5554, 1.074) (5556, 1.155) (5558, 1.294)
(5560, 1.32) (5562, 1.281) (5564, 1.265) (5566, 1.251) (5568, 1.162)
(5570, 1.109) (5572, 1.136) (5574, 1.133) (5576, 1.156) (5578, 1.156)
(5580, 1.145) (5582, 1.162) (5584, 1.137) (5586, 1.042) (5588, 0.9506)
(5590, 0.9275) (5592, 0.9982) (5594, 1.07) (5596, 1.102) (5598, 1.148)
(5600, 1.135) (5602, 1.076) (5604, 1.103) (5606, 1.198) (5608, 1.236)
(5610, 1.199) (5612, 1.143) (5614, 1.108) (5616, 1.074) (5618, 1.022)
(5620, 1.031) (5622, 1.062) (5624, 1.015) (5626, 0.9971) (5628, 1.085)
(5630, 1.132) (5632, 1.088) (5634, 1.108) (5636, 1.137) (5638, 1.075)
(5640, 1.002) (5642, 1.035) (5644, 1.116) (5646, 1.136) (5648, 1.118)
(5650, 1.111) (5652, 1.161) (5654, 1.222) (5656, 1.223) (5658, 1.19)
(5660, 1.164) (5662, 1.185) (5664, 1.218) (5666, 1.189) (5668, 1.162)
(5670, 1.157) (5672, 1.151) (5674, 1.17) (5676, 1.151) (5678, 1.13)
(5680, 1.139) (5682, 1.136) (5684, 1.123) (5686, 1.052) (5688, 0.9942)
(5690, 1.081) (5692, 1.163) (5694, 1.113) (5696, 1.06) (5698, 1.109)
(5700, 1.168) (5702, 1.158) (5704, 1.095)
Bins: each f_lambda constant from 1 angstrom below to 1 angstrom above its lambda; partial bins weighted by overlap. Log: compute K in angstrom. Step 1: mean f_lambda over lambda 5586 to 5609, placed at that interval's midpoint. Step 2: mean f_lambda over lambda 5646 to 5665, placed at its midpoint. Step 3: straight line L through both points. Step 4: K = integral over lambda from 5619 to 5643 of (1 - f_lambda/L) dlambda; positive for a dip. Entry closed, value 1.53 angstrom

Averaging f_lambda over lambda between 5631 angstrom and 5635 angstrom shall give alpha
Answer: 1.1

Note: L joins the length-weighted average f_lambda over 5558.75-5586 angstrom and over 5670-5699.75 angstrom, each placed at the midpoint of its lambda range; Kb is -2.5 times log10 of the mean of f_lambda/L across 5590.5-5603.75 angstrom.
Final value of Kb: 0.08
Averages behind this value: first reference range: 1.18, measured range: 1.08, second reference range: 1.12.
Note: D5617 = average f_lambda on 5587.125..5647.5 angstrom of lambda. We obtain 1.08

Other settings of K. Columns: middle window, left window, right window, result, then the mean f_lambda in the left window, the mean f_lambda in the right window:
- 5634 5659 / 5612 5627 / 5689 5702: -1.19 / 1.05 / 1.12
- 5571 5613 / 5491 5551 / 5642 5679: 2.18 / 1.19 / 1.16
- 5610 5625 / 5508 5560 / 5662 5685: 1.33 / 1.21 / 1.16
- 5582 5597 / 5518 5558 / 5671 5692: 1.73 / 1.21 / 1.12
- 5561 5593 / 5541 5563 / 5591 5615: 0.98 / 1.19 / 1.13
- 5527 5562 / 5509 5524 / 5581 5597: -1.99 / 1.21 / 1.05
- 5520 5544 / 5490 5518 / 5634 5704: -2.21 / 1.13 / 1.13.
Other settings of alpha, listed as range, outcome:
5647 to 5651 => 1.11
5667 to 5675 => 1.16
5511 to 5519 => 1.22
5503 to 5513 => 1.12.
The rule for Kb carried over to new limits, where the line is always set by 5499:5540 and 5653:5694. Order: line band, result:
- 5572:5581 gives 0.031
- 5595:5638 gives 0.060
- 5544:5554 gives 0.031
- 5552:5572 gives -0.018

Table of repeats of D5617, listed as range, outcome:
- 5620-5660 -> 1.11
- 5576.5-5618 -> 1.1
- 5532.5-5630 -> 1.14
